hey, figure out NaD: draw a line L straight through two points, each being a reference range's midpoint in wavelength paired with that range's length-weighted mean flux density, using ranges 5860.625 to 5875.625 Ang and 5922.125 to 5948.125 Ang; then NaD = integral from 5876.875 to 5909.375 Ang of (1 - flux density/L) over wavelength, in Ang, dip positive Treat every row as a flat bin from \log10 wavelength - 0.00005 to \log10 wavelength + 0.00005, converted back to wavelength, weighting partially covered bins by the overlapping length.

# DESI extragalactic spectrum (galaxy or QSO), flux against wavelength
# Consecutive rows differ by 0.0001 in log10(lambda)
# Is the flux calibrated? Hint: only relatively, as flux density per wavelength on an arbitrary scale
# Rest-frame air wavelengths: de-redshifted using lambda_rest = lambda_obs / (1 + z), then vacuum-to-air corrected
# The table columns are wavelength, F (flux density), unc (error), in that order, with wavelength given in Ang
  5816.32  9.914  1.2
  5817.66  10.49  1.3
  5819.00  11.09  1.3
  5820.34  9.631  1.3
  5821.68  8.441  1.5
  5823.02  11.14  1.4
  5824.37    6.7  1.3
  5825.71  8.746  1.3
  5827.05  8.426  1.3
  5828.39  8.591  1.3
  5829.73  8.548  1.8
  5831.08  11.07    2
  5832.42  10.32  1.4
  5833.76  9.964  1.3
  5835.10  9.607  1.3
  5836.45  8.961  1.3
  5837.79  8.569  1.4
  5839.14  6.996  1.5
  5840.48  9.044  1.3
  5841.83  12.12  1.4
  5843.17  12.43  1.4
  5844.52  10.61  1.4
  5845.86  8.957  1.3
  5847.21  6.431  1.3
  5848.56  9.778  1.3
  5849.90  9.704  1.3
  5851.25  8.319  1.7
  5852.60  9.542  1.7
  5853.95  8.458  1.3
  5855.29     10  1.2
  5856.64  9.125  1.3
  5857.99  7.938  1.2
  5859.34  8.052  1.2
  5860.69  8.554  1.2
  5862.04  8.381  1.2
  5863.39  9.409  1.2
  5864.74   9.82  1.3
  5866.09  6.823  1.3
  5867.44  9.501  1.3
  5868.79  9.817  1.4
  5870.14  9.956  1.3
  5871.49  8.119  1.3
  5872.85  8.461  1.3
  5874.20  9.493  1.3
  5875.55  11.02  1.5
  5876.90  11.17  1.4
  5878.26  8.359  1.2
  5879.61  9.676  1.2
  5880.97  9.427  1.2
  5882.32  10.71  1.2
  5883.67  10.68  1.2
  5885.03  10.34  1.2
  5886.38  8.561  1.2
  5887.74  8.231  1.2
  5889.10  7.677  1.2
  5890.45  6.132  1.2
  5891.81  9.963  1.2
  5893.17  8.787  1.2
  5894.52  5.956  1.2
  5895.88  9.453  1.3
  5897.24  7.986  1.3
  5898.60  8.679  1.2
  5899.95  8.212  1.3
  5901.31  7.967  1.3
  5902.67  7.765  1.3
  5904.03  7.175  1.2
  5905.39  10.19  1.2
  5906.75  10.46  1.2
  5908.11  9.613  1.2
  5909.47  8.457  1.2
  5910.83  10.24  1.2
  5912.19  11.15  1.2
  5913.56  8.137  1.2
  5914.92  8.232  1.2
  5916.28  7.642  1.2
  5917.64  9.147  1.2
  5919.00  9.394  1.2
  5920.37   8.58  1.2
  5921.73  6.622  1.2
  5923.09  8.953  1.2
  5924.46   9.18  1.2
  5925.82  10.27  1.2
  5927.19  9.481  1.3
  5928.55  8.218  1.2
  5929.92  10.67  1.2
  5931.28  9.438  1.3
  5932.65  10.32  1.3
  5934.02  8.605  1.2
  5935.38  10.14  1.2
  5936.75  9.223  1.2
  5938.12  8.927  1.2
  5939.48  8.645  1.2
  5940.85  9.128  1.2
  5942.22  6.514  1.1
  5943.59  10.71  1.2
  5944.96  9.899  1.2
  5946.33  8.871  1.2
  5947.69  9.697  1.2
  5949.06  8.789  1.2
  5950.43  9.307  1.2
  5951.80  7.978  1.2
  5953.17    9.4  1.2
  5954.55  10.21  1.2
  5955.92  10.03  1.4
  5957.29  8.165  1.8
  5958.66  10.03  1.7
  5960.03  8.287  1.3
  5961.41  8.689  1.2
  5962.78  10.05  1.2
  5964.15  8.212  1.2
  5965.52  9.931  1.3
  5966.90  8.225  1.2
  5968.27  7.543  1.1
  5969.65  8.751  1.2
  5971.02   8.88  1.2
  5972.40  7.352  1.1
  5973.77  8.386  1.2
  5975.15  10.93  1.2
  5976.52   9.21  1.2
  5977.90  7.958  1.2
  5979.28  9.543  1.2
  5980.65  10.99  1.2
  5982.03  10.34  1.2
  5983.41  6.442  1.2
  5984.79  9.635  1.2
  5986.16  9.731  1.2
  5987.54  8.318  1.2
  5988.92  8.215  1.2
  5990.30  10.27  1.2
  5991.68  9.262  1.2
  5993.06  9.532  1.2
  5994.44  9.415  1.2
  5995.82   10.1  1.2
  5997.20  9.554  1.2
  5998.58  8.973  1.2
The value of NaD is 1.11 Ang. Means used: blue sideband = 9.06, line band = 8.83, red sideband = 9.28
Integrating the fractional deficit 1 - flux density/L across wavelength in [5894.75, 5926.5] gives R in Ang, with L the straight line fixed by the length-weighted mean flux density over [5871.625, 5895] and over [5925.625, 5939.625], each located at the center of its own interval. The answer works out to 1.7 Ang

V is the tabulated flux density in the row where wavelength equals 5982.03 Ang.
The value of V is 10.34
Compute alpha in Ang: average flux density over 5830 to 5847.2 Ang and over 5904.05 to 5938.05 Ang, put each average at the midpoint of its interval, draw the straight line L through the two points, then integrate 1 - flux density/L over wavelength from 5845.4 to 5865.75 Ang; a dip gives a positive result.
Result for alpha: 1.7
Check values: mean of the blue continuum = 9.72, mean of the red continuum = 9.22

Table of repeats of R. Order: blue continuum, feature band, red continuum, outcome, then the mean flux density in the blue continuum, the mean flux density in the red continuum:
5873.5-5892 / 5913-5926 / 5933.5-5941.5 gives 0.9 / 9.37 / 9.13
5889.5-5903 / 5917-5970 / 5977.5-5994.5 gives -2.5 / 8.09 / 9.22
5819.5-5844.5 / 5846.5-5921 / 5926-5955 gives 3.4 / 9.45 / 9.25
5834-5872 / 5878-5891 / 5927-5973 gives 0.1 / 9.12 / 9.07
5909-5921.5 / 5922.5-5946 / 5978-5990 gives -0.9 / 8.92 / 9.13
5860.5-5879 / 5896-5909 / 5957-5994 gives 0.6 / 9.23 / 9.01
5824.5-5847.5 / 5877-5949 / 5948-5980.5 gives 1.2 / 9.36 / 8.99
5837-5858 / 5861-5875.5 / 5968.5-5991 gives 0.3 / 9.29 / 9.03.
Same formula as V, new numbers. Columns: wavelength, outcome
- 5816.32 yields 9.914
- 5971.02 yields 8.88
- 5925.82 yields 10.27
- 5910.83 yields 10.24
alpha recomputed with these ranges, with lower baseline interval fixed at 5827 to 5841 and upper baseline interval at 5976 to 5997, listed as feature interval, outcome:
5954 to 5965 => 0.05 Ang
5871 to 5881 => -0.35 Ang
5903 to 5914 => -0.24 Ang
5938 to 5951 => 0.25 Ang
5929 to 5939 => -0.37 Ang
